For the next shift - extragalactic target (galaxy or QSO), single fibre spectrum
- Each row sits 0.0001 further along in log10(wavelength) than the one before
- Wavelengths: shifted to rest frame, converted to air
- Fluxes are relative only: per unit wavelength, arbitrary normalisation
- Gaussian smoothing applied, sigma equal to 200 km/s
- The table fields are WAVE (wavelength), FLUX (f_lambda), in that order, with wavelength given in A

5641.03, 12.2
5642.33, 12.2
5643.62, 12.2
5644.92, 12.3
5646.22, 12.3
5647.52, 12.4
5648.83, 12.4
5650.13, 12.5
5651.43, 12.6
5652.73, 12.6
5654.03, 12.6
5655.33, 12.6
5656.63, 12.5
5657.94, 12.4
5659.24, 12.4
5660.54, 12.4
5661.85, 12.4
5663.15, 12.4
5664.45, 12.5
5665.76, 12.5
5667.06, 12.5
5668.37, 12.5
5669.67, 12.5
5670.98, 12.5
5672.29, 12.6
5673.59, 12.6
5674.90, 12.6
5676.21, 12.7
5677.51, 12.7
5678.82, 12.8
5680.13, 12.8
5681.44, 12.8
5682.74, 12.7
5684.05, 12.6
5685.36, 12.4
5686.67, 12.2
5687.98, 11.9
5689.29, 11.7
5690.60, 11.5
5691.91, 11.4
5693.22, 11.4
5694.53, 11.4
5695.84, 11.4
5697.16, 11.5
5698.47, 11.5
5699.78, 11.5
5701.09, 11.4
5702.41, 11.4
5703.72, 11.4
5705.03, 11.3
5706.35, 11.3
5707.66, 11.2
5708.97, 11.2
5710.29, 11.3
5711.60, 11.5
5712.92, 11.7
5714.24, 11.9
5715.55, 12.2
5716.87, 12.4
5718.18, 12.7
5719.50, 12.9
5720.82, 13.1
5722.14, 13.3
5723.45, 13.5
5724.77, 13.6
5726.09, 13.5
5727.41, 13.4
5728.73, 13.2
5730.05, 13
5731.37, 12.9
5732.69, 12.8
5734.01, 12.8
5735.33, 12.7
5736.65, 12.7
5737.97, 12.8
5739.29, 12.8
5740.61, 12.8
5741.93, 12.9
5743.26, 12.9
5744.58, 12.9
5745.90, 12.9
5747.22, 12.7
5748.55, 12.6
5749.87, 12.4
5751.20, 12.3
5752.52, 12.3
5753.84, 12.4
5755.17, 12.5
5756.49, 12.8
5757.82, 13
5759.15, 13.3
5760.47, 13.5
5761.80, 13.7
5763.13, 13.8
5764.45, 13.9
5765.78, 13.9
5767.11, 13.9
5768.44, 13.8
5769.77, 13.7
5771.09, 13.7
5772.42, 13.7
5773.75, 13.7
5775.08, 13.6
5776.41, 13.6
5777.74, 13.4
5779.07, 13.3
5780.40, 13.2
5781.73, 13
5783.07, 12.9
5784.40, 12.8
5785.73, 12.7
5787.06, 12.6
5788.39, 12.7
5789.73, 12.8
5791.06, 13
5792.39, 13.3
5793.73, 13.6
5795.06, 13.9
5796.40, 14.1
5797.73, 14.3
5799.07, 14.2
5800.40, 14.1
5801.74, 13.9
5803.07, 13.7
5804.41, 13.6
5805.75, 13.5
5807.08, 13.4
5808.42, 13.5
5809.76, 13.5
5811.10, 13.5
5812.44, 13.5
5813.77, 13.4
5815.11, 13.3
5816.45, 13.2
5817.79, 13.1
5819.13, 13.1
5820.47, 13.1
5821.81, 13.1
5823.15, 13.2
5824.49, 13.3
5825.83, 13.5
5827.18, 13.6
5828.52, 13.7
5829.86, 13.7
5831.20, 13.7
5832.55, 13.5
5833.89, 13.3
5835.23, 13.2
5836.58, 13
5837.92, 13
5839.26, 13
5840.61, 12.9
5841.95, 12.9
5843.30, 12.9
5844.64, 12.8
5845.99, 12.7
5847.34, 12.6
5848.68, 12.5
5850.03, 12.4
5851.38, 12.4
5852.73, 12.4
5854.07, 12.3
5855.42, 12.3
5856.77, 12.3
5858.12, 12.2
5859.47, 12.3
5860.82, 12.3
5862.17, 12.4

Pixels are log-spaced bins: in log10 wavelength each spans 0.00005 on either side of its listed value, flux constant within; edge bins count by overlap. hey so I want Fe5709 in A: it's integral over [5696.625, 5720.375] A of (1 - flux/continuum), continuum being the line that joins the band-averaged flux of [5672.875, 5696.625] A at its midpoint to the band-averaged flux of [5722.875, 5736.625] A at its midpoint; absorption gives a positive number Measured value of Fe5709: 1.8 A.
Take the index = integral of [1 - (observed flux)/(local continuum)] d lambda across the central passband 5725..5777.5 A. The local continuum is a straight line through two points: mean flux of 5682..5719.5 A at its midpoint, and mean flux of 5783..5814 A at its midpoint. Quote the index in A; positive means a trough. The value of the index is -2.1 A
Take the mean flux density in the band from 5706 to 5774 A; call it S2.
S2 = 12.9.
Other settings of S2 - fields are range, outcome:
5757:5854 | 13.3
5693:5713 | 11.4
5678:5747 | 12.3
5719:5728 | 13.3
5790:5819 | 13.6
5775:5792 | 13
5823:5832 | 13.5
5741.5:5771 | 13.1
